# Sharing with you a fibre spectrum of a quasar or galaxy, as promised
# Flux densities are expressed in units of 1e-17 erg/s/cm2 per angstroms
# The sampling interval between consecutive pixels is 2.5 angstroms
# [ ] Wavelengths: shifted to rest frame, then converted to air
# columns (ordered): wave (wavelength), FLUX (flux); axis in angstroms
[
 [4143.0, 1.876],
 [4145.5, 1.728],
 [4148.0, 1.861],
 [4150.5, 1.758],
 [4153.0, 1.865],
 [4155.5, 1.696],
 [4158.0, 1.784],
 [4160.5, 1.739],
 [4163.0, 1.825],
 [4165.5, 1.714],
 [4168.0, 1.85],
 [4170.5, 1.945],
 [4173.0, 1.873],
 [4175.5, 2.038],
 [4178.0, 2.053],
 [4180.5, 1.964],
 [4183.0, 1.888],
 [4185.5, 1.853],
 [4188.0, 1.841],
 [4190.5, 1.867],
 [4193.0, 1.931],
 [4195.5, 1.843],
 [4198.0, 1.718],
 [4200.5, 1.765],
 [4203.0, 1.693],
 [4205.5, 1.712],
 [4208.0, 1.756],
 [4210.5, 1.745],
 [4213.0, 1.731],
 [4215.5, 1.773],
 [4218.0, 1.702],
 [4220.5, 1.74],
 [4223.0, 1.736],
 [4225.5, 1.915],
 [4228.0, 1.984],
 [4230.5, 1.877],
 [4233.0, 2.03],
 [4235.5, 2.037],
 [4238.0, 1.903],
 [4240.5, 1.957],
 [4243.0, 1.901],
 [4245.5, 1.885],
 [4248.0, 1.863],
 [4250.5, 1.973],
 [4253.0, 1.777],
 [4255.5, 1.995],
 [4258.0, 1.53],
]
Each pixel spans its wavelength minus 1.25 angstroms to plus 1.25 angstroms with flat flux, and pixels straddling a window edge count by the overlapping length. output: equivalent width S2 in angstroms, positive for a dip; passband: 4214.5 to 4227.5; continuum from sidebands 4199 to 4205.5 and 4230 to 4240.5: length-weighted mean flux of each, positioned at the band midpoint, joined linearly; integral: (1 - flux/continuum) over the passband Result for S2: 0.5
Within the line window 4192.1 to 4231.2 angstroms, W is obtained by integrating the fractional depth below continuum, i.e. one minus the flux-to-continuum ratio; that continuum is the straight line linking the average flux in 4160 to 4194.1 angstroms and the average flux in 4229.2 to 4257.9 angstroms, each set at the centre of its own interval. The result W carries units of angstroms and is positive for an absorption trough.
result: 2.3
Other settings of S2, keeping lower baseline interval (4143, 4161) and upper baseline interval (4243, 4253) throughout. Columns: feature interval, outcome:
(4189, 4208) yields 0.5 angstroms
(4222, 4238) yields -0.5 angstroms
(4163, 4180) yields -1.0 angstroms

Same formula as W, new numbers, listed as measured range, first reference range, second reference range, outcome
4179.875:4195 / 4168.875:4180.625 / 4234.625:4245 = 0.6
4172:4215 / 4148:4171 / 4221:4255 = 0.1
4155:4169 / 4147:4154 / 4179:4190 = 0.6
